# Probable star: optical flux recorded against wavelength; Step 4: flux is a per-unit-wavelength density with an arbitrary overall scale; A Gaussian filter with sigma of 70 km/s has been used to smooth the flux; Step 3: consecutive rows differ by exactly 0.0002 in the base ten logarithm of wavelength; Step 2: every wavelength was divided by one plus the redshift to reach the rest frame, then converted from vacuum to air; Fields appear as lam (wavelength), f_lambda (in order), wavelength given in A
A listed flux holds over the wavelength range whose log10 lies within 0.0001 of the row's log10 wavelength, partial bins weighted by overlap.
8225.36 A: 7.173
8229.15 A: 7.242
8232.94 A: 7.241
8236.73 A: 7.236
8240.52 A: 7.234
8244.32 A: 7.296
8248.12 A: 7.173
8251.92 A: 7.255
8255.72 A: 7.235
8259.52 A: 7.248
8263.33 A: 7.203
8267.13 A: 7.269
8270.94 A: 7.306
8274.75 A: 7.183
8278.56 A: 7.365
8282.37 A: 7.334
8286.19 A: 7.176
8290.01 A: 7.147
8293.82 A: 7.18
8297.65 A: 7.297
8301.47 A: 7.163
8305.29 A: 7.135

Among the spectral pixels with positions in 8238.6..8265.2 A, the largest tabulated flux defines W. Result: 7.296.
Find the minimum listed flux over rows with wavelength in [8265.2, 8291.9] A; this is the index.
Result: 7.147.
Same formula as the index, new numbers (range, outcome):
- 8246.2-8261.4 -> 7.173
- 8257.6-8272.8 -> 7.203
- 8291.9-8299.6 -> 7.18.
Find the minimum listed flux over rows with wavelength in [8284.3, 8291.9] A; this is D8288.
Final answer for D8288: 7.147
